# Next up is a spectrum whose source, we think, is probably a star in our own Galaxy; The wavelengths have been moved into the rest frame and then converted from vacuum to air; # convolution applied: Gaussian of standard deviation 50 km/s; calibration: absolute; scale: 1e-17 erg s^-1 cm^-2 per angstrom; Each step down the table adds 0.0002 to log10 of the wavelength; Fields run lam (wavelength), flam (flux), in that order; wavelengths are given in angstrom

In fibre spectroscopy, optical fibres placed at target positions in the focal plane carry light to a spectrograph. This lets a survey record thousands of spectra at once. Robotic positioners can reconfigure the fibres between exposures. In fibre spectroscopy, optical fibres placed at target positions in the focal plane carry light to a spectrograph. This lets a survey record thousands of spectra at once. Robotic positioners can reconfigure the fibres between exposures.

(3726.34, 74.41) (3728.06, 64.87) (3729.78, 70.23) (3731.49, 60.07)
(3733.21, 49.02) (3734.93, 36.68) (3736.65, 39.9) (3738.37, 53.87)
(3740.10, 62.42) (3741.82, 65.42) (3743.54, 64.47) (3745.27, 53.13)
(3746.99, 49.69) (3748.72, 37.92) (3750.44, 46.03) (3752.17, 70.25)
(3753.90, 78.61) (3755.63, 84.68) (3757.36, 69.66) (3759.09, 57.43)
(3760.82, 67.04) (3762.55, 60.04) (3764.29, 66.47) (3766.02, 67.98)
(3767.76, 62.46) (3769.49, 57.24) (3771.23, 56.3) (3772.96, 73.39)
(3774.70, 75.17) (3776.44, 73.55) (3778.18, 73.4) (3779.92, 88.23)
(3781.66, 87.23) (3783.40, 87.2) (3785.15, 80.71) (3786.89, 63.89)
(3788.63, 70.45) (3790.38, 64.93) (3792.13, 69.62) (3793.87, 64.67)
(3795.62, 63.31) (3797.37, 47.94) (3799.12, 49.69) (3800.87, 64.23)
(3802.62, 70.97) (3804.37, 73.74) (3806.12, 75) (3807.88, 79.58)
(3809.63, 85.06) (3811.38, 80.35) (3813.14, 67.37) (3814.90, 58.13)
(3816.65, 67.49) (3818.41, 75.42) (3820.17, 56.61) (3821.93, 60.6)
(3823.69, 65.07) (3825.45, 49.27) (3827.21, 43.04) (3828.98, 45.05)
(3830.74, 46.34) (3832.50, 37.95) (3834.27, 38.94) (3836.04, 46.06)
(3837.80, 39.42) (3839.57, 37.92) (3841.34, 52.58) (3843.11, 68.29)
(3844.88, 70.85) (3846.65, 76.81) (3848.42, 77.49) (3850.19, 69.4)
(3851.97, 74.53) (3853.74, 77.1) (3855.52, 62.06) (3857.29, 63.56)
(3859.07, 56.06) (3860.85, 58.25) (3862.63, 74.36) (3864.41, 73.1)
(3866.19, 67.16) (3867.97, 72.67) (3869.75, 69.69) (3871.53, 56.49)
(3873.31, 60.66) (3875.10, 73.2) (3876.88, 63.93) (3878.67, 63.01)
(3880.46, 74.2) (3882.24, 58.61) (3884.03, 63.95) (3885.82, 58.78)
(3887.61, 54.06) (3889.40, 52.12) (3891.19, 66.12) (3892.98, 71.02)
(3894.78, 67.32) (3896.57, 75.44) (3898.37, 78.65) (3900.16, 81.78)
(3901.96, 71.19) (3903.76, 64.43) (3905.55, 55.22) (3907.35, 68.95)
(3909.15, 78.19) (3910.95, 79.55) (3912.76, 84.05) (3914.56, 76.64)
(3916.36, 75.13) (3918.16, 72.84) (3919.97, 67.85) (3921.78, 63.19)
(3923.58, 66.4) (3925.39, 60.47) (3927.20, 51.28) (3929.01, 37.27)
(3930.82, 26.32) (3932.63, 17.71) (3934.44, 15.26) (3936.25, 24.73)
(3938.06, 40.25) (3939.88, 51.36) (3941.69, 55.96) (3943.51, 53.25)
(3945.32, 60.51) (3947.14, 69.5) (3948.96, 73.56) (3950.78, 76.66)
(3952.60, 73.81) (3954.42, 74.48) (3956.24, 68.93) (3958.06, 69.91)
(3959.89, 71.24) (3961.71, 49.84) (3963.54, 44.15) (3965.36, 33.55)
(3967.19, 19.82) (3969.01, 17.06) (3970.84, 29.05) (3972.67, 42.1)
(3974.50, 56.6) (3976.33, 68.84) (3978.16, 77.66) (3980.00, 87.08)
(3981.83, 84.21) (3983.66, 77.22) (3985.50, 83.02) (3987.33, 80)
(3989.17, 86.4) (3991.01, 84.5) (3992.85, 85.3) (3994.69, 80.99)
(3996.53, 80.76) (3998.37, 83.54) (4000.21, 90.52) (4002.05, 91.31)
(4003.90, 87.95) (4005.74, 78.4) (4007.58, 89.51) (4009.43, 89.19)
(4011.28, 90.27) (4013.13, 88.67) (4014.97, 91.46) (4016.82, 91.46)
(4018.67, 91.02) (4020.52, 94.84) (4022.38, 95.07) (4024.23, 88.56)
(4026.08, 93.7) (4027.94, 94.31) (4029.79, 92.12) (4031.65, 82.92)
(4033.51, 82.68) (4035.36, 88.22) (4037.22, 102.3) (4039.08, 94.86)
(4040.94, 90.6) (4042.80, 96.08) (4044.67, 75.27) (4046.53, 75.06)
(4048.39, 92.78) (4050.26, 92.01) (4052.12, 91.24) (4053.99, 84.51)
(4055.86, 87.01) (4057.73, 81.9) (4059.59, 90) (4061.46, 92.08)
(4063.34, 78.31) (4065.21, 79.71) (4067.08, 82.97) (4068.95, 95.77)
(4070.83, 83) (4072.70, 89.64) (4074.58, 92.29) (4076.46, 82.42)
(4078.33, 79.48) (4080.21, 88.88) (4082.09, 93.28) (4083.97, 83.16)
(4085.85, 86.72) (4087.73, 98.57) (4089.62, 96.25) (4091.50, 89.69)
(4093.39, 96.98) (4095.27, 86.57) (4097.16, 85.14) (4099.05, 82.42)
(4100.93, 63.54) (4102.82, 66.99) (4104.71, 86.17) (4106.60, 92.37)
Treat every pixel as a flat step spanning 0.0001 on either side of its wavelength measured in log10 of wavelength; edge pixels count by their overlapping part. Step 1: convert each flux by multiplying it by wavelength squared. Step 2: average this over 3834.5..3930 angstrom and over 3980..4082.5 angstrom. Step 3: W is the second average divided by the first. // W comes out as 1.4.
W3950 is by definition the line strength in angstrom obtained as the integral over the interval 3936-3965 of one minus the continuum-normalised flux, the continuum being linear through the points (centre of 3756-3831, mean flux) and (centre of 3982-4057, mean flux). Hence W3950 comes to 7.57 angstrom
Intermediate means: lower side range 66.8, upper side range 87.8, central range 60.2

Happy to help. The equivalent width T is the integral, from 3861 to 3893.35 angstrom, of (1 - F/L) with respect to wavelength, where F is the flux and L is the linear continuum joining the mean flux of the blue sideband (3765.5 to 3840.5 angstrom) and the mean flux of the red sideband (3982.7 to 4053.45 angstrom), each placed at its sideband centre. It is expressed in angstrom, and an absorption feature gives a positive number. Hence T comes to 3.2 angstrom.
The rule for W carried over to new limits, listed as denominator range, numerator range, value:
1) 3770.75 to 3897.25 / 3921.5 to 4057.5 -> 1.21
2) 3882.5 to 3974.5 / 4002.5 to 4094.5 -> 1.63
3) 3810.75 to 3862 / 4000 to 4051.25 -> 1.66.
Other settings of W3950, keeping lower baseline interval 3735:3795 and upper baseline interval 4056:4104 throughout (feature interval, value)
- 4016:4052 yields -3.2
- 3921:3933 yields 4.5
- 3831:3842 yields 4.4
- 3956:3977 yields 8.5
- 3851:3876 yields 1.7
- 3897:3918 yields 0.2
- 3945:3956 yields 0.8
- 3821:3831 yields 2.5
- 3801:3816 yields -1.1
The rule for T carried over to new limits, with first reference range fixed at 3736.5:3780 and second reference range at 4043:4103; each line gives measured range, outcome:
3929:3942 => 7.5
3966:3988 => 5.5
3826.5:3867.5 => 6.4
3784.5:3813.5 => -1.0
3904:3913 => 0.3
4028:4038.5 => -0.9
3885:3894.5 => 1.6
